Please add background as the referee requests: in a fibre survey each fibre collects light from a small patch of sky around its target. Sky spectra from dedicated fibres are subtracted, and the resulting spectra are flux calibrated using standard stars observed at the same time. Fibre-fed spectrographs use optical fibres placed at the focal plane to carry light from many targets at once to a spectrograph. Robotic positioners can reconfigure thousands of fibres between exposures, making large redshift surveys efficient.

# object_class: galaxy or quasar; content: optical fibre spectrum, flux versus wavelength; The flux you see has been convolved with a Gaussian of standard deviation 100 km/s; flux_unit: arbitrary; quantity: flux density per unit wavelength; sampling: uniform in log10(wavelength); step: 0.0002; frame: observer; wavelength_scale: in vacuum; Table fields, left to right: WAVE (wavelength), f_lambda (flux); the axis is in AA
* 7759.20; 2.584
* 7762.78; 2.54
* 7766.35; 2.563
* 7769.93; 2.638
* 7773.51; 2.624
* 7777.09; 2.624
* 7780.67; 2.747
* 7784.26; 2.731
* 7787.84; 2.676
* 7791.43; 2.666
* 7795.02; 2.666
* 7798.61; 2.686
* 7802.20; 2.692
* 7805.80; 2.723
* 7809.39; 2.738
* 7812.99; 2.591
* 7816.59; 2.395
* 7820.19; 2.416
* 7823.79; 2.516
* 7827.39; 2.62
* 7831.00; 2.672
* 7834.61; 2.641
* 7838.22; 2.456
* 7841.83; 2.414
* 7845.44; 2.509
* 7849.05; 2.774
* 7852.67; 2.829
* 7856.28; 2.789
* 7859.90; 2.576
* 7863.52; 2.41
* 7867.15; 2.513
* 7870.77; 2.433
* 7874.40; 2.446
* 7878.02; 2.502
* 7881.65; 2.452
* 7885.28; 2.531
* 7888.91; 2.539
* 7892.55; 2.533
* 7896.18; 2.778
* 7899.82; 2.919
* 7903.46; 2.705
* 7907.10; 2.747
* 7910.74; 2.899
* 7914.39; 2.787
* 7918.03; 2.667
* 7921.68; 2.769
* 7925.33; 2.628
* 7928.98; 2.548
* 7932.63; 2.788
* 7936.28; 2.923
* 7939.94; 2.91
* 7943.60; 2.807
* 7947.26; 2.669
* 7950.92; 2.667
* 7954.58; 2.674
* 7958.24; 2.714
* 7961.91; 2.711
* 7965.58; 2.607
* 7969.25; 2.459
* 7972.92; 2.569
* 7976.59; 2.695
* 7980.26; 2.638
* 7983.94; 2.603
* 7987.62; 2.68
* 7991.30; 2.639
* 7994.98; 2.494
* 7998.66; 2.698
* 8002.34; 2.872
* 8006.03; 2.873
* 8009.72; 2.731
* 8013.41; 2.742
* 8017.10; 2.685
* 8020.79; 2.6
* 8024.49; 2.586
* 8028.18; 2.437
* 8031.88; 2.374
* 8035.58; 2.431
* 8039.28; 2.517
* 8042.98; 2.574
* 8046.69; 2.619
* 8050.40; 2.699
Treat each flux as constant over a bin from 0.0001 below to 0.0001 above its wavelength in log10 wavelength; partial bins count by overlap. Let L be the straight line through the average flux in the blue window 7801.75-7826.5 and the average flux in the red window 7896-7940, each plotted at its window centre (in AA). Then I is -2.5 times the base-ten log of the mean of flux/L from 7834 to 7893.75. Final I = 0.05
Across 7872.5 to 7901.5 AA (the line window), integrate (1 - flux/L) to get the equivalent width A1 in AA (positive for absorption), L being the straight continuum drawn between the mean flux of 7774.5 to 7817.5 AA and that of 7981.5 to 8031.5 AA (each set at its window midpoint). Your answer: 0.8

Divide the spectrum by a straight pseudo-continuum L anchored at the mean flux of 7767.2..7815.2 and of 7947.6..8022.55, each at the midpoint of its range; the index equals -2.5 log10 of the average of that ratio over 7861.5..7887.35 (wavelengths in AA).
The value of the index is 0.08 mag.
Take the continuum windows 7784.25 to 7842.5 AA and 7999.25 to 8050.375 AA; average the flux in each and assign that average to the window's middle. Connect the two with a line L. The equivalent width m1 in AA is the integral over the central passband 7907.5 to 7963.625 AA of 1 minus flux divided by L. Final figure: -2.8 AA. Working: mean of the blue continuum 2.61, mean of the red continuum 2.62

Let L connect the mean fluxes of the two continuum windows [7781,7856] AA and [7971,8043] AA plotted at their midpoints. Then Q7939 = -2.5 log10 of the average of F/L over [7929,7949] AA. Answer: -0.069 mag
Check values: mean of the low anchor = 2.63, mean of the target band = 2.8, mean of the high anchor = 2.62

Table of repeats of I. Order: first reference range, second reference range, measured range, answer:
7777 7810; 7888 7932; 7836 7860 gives 0.03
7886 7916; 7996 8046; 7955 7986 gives 0.02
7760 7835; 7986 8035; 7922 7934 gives -0.01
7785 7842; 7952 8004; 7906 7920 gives -0.06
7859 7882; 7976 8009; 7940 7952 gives -0.06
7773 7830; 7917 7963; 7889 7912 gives -0.02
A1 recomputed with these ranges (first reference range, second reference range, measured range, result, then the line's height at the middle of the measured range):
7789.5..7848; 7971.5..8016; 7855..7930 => 0.1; 2.63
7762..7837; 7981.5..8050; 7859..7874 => 0.9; 2.62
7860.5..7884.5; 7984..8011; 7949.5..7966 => -0.3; 2.63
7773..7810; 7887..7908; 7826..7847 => 1.1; 2.69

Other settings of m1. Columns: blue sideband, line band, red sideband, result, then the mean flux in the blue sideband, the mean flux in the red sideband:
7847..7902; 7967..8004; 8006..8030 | 0.1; 2.6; 2.65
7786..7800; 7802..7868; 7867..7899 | 0.5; 2.67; 2.54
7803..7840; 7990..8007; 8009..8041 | -1.0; 2.58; 2.56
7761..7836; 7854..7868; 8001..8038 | 0.2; 2.63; 2.63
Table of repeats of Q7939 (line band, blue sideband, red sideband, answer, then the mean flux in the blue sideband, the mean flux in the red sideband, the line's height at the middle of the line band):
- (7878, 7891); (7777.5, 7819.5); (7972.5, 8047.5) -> 0.06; 2.66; 2.62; 2.64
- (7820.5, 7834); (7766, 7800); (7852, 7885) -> 0.01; 2.67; 2.54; 2.6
